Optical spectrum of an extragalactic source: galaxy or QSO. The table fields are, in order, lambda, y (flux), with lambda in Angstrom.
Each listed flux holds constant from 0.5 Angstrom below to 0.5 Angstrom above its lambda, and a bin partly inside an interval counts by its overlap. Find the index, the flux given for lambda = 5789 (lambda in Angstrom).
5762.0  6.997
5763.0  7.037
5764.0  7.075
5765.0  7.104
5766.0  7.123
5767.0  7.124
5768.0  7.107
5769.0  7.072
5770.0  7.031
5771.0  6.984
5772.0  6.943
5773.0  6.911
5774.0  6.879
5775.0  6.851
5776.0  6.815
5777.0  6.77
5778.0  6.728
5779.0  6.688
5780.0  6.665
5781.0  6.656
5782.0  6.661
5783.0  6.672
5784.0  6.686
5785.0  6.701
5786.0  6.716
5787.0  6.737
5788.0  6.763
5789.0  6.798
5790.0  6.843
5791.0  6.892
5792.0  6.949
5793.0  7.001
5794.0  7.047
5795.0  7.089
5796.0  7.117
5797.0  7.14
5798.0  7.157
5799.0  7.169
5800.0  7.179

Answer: 6.798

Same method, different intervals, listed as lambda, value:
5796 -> 7.117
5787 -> 6.737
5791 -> 6.892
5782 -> 6.661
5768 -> 7.107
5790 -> 6.843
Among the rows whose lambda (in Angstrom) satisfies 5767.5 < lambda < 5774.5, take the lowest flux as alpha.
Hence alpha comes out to 6.879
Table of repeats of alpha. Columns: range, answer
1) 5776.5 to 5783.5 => 6.656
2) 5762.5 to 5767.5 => 7.037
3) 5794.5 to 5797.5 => 7.089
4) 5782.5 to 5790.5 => 6.672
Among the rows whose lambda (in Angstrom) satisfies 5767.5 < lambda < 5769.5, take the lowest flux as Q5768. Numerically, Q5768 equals 7.072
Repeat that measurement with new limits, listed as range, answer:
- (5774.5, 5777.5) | 6.77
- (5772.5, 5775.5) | 6.851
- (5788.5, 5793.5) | 6.798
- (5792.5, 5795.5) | 7.001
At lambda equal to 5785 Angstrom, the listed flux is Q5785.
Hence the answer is 6.701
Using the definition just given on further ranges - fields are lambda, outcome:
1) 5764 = 7.075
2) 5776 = 6.815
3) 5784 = 6.686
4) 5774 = 6.879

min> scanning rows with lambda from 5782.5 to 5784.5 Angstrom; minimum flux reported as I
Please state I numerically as 6.672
